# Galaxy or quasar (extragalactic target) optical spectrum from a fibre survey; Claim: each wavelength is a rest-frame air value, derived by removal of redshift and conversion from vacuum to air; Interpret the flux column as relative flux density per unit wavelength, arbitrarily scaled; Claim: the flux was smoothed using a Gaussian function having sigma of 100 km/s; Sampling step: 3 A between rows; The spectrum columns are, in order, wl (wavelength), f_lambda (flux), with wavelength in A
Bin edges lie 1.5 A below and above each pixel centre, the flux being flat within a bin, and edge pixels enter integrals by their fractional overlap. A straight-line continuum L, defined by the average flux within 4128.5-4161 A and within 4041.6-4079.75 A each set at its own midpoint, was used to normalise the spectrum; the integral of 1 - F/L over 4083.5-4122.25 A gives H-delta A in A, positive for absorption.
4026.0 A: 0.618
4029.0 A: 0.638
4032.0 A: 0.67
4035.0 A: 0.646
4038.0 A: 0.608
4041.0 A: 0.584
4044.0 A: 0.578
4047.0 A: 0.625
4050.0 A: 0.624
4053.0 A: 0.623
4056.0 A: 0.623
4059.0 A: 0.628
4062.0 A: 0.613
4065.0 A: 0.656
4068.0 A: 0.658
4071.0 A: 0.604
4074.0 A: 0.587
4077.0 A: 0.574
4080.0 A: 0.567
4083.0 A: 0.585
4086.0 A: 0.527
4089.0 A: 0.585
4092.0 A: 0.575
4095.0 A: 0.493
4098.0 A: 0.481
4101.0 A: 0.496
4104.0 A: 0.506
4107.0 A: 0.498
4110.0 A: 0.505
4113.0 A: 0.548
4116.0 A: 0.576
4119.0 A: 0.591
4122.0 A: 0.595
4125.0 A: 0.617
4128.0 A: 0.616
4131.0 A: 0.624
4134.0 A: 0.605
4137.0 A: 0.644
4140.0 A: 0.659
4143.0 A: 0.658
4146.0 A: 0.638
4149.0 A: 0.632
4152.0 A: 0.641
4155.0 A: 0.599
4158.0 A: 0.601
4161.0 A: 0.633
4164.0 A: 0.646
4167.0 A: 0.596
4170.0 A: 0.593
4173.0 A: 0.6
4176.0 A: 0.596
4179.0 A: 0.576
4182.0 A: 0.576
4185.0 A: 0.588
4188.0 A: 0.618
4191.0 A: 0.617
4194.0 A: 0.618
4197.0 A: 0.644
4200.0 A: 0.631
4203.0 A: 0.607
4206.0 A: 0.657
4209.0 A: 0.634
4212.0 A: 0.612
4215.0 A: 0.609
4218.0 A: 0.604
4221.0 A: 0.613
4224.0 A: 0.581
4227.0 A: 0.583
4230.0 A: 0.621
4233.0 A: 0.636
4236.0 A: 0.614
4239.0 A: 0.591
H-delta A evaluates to 5.35 A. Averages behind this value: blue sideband 0.614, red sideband 0.63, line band 0.536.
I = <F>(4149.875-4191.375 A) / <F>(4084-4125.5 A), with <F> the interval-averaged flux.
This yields 1.12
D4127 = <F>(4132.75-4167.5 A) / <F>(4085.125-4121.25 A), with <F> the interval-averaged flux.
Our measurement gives 1.2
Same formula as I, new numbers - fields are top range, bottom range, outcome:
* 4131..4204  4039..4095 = 1.03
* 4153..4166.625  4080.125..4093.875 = 1.09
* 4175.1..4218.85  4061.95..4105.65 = 1.08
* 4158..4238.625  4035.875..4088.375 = 1.01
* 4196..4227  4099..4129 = 1.12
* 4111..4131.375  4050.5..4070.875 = 0.94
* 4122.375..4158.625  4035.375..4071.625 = 1.01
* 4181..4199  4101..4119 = 1.16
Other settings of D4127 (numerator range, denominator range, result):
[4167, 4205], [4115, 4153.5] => 0.97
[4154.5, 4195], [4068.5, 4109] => 1.10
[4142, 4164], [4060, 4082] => 1.03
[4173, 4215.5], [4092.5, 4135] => 1.11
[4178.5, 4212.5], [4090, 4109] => 1.21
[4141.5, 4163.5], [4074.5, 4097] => 1.13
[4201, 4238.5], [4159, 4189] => 1.02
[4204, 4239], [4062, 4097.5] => 1.06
